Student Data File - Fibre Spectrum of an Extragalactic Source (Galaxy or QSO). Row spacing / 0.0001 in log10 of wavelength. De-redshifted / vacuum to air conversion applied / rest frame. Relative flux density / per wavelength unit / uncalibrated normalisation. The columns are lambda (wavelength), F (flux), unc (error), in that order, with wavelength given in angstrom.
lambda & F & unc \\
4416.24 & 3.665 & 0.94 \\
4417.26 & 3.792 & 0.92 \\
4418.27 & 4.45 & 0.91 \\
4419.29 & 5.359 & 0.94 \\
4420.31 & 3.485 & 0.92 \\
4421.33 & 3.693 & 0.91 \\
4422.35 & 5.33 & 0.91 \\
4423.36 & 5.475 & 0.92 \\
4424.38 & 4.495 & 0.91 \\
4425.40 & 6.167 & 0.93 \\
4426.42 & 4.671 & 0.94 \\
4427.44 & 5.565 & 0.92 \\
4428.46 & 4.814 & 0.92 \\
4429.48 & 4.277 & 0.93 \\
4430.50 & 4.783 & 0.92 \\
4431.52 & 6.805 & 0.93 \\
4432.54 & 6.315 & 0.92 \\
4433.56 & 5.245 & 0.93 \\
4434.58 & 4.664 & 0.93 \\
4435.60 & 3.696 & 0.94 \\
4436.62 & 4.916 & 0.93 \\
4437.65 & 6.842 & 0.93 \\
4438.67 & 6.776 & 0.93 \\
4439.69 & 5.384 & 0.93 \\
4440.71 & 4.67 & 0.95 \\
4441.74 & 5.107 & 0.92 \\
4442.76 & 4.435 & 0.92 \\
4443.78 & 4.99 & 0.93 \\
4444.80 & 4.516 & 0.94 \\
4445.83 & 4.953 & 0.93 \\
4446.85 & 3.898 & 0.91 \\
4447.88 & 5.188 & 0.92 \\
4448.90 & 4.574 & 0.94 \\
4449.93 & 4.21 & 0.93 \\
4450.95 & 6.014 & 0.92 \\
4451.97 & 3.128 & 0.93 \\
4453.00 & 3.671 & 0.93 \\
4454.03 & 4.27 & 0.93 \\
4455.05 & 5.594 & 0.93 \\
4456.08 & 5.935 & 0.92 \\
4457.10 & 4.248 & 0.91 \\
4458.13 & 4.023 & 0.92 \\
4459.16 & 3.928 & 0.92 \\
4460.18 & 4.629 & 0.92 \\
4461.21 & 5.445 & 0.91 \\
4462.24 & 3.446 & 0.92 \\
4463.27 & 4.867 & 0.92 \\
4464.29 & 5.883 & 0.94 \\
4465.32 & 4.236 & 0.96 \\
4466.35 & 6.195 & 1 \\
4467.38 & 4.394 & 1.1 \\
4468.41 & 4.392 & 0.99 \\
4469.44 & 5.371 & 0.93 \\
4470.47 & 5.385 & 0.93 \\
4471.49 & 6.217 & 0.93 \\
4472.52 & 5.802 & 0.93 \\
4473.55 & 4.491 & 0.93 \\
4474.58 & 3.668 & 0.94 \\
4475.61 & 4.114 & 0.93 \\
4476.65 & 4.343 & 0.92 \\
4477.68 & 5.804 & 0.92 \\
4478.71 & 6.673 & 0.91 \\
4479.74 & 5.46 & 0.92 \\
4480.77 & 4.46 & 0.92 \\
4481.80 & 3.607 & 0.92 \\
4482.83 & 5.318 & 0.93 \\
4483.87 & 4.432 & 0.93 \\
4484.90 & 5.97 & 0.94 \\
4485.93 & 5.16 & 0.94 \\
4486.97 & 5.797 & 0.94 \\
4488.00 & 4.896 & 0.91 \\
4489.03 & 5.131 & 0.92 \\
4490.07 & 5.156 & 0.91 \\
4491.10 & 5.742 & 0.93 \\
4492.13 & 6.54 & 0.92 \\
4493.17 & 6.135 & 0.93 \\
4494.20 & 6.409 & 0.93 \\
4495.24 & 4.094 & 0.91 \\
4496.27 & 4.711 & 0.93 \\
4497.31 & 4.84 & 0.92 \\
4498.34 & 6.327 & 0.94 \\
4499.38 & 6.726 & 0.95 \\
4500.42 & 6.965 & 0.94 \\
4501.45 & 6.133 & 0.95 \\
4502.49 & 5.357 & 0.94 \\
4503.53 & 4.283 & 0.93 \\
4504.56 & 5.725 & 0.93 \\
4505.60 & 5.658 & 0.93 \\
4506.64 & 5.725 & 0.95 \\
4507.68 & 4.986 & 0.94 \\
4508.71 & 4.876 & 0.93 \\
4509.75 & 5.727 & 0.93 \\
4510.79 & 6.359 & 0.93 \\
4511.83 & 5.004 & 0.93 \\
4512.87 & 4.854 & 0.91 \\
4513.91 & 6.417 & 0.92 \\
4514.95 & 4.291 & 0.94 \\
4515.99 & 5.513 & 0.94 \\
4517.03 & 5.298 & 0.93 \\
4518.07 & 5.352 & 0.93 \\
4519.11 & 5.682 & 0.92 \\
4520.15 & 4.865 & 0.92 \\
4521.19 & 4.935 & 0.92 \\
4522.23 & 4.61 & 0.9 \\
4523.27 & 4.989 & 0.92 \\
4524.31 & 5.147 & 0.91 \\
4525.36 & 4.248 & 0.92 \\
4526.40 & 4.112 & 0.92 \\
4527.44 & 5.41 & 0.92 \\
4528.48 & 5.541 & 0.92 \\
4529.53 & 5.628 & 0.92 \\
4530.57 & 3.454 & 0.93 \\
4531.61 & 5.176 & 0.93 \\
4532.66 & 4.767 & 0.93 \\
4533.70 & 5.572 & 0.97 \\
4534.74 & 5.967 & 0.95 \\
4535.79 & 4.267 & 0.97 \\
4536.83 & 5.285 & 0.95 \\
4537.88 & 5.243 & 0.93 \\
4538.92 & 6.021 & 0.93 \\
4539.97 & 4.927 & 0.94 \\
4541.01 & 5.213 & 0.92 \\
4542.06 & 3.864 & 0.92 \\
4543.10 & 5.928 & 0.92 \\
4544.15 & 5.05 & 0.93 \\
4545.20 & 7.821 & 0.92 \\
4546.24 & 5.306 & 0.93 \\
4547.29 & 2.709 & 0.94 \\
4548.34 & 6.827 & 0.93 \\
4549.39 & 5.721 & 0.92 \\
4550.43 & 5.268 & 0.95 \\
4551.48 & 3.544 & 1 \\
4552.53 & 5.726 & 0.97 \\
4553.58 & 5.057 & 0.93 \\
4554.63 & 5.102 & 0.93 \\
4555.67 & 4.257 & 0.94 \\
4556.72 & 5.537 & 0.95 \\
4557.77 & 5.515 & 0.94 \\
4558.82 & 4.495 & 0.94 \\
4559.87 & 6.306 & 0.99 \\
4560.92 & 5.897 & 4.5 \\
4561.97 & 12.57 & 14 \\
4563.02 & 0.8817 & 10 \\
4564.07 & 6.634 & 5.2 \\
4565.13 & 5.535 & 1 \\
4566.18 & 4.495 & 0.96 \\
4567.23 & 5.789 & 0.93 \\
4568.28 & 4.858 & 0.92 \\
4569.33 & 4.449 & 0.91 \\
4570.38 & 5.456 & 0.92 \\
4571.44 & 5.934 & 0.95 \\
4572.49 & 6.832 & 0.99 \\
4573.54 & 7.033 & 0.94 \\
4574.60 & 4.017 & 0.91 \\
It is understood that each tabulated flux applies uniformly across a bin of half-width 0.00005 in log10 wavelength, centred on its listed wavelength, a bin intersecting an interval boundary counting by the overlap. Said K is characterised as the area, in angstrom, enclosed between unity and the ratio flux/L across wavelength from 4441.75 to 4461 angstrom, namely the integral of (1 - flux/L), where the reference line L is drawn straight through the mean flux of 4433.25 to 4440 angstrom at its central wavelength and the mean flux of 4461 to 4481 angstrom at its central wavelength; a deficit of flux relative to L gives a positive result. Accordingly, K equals 2.3 angstrom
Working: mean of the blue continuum 5.36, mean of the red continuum 5.03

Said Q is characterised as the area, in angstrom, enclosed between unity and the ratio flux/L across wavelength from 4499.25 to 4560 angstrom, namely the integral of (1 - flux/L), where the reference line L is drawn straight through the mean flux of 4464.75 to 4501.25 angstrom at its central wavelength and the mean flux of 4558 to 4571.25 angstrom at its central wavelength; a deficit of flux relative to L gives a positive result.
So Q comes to 2.6 angstrom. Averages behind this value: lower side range 5.29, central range 5.24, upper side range 5.62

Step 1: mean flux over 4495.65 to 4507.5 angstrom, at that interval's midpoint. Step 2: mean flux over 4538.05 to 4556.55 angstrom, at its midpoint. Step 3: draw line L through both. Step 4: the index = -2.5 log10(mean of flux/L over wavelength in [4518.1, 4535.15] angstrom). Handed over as 0.08 mag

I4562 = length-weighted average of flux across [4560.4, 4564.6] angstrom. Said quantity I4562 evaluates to 6.49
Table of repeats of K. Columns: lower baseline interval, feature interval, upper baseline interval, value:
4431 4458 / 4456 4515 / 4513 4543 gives -2.3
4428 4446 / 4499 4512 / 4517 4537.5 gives -1.6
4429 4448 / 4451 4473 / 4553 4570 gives 1.5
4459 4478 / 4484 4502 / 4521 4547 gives -2.5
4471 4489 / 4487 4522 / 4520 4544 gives -3.0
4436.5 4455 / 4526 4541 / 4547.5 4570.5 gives 0.5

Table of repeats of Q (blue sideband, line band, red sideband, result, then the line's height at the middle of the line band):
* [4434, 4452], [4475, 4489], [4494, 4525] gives 0.3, 5.19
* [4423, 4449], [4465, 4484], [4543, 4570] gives 0.9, 5.22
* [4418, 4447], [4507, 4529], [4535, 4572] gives 0.5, 5.27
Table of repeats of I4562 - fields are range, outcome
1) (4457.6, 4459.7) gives 3.99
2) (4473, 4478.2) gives 4.49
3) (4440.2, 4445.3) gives 4.75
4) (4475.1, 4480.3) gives 5.27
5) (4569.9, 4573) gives 6.07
